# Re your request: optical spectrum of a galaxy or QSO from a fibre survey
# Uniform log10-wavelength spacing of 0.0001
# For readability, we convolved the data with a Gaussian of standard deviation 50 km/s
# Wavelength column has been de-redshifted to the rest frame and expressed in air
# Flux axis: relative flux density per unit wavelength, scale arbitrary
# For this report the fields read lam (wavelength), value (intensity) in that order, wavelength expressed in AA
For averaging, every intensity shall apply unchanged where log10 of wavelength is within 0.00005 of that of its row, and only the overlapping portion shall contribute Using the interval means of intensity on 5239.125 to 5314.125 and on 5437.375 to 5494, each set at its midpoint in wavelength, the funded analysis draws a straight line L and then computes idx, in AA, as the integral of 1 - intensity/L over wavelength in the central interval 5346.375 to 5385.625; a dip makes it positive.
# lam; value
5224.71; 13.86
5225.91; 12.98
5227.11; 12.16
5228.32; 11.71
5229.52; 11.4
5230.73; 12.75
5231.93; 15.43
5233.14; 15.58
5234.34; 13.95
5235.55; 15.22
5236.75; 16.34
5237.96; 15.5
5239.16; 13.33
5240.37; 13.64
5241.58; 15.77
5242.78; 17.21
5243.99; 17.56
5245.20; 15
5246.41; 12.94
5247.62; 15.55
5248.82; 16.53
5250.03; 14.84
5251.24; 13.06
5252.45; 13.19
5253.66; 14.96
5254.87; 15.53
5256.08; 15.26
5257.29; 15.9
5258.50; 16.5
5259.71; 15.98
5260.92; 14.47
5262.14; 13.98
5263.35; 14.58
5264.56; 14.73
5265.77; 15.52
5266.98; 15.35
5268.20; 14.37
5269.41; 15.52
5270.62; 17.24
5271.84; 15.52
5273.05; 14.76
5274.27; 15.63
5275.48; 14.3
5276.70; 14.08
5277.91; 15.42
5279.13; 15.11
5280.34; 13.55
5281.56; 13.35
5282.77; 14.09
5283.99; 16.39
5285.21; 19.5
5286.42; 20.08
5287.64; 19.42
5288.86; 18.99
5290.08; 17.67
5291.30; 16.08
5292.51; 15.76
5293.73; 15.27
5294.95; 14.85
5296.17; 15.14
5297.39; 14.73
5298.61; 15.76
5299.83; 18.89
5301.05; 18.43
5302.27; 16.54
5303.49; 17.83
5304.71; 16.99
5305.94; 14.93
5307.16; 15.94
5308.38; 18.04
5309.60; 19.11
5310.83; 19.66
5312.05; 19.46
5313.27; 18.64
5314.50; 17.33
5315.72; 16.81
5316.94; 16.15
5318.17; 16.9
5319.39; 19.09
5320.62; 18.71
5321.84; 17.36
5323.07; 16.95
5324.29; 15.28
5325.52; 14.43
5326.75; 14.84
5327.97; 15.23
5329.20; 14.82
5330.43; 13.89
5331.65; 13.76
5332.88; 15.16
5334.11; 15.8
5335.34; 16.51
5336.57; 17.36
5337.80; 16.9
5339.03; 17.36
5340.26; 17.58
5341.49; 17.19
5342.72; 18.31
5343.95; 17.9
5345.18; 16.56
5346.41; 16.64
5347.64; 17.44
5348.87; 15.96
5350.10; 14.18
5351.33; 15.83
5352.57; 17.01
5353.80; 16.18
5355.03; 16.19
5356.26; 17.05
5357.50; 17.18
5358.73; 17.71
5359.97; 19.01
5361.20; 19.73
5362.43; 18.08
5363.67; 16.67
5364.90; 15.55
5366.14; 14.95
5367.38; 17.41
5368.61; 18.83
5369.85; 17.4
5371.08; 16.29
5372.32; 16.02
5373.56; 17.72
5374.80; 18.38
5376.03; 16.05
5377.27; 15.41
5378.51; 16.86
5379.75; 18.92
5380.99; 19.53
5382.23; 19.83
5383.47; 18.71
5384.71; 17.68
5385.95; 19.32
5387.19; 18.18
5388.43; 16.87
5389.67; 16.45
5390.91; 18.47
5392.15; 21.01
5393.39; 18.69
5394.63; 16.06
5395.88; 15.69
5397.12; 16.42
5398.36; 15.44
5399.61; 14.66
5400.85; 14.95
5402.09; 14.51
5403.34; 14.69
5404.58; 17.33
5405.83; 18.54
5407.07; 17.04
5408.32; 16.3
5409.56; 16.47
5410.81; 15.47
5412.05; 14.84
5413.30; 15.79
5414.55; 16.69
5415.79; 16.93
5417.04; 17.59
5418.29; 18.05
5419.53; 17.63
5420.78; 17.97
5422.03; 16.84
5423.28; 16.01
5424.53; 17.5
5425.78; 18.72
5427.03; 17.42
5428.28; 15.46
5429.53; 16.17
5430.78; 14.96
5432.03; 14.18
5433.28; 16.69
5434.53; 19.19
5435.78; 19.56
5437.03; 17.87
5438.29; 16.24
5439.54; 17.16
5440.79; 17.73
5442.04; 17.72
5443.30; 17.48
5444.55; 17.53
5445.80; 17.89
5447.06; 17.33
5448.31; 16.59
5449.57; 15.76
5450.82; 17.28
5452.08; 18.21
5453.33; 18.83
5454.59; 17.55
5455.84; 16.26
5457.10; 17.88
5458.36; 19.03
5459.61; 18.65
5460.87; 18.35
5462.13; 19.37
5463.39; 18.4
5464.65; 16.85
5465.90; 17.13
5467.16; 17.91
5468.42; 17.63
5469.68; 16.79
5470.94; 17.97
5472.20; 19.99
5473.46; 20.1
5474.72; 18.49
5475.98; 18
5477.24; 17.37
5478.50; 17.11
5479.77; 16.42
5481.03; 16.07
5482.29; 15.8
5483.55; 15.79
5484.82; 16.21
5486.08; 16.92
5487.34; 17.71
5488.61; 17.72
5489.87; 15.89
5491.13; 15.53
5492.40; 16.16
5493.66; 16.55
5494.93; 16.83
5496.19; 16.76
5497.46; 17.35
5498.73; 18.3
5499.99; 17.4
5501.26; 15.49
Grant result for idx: -1.35 AA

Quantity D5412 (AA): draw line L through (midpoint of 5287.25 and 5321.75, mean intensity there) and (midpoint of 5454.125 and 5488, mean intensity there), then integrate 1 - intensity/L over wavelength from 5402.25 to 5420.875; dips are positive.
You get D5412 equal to 0.87 AA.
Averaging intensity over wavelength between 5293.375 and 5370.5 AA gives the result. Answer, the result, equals 16.8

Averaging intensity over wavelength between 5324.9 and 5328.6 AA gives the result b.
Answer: 14.8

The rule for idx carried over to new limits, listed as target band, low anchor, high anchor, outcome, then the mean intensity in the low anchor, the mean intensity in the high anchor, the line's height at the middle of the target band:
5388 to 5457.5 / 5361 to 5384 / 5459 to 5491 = 2.2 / 17.4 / 17.5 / 17.5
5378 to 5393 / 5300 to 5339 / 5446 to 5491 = -1.2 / 16.8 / 17.5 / 17.1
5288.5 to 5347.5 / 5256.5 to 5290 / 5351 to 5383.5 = -0.9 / 15.7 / 17.3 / 16.5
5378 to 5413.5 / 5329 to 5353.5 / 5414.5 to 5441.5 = -0.5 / 16.3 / 17.1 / 16.8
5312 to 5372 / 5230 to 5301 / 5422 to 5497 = -2.0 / 15.5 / 17.3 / 16.2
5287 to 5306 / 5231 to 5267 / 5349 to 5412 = -1.2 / 15.1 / 17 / 15.8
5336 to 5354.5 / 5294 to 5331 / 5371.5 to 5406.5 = 0.1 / 16.7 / 17.2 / 16.9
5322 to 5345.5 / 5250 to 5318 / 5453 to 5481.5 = 0.7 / 16.1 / 17.9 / 16.6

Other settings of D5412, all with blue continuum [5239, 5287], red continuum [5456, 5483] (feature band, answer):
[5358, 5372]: -0.7 AA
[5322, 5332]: 0.6 AA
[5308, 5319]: -1.5 AA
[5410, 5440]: 0.7 AA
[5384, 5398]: -0.7 AA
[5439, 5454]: 0.1 AA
